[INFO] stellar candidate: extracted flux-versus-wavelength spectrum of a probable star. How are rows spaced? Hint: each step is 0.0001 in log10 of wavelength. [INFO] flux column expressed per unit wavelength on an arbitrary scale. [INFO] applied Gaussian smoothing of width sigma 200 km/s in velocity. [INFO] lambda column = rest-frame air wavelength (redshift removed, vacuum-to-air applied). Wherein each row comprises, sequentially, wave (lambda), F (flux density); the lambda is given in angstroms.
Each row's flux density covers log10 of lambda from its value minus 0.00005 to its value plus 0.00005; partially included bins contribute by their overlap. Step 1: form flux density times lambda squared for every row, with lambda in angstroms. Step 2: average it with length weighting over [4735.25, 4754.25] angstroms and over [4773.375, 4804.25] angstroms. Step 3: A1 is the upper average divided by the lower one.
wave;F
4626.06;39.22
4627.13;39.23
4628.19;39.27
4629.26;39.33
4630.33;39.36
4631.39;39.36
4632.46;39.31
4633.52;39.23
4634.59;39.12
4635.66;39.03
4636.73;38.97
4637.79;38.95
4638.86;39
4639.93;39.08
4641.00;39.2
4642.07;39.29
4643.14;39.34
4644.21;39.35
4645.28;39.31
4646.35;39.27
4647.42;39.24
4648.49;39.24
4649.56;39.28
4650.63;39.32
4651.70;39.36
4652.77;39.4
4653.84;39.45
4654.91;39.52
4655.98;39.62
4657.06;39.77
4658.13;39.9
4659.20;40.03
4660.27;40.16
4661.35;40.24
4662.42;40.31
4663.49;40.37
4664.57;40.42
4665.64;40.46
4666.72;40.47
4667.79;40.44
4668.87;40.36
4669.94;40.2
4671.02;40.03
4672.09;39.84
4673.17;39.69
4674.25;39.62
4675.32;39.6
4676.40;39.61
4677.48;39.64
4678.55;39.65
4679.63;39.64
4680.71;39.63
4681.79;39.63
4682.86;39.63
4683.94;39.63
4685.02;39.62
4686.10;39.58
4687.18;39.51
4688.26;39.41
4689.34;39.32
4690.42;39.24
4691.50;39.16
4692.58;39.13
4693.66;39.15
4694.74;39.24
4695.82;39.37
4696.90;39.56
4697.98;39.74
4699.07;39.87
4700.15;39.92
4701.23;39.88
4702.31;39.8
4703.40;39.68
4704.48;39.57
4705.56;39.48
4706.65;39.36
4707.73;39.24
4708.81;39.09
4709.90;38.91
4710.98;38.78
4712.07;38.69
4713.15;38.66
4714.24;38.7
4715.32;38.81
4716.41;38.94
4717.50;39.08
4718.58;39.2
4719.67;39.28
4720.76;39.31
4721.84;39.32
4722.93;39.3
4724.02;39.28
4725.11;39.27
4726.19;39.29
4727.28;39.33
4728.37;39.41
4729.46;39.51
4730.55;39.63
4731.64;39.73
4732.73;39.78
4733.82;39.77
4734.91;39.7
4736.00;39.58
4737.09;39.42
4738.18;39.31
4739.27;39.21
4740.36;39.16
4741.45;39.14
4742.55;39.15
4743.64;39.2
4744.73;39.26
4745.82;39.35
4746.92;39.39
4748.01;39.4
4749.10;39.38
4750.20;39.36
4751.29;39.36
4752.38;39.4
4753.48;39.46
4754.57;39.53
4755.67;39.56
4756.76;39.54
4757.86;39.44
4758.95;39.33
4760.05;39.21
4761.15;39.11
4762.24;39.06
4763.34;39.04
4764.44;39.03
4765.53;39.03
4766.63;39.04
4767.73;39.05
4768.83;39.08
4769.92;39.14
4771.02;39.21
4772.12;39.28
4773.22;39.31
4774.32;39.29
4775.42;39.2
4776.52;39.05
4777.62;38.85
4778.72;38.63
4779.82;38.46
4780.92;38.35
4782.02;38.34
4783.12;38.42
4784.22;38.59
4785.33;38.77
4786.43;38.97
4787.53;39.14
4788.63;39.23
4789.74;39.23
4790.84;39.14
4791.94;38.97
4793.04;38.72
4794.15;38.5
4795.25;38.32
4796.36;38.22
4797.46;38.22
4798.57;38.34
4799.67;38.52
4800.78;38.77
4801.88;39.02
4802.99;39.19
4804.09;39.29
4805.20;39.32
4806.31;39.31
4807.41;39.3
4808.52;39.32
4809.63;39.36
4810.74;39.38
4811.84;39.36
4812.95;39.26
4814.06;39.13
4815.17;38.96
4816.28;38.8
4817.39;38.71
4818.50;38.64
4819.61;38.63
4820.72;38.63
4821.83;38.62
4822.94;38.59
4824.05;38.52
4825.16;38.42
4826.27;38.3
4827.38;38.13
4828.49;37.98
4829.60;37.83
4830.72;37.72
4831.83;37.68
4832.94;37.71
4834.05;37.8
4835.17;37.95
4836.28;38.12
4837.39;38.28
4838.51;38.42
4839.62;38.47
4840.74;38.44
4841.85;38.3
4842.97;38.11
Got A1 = 1.0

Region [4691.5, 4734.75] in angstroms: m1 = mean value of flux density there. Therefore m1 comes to 39.3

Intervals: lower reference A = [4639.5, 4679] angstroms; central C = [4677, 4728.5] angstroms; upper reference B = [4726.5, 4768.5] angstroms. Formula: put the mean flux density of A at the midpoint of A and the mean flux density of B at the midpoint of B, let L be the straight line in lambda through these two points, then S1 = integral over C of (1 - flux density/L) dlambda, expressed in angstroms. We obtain 0.2 angstroms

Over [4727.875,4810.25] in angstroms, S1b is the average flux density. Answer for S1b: 39.1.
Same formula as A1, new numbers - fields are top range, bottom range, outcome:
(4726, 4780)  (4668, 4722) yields 1.02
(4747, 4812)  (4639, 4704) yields 1.03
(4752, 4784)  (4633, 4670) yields 1.04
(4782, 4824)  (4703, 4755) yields 1.02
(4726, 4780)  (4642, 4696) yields 1.03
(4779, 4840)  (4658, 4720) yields 1.03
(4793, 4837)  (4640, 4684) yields 1.04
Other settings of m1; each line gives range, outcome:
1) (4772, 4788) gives 38.8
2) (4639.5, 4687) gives 39.7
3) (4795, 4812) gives 39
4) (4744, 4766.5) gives 39.3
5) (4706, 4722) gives 39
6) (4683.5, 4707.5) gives 39.5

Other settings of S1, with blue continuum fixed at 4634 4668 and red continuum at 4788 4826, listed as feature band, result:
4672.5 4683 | 0.0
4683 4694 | 0.0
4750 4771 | -0.1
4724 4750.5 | -0.1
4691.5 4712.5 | 0.0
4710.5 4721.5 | 0.1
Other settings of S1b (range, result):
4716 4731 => 39.3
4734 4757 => 39.4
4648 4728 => 39.5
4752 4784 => 39.1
